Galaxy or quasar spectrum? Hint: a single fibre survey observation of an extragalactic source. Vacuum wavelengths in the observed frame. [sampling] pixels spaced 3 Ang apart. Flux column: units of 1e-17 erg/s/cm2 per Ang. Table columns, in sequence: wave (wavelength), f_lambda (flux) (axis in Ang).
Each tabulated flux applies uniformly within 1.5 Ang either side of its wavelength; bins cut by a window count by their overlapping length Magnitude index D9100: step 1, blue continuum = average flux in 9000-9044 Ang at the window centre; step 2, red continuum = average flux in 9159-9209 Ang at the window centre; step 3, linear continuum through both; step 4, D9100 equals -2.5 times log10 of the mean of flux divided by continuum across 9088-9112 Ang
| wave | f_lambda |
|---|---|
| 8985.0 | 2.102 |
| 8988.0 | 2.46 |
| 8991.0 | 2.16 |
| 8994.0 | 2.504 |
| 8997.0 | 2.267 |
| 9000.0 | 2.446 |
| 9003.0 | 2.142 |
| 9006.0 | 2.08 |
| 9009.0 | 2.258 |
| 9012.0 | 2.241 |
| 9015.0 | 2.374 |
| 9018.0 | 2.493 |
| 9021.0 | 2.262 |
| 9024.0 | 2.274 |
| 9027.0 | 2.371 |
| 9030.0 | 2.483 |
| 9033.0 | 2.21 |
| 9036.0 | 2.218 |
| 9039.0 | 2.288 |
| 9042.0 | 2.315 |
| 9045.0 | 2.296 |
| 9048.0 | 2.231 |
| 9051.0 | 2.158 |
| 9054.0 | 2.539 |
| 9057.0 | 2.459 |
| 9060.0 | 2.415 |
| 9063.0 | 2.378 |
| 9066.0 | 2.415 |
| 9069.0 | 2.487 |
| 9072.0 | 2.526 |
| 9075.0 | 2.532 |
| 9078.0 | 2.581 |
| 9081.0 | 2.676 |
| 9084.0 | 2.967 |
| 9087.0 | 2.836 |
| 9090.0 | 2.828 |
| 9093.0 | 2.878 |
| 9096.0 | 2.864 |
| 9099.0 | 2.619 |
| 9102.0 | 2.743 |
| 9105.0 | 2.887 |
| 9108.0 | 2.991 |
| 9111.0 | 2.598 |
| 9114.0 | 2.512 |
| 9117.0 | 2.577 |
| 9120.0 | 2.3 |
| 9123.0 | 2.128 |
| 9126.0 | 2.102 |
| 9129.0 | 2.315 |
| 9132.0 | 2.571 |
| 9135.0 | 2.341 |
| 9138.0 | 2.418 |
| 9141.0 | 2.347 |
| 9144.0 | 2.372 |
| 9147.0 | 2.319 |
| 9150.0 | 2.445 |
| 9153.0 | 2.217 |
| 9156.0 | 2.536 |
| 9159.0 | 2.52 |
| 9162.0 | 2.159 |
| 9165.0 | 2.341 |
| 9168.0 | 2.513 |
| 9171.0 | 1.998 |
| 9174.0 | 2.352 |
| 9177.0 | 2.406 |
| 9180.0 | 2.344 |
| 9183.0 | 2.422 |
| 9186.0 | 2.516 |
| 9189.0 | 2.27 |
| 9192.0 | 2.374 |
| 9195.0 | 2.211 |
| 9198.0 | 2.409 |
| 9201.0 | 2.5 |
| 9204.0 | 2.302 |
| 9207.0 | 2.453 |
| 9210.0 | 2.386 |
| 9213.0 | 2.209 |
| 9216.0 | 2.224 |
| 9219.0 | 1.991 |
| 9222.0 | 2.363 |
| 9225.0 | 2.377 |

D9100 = -0.21 mag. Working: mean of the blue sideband 2.29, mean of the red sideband 2.35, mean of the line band 2.81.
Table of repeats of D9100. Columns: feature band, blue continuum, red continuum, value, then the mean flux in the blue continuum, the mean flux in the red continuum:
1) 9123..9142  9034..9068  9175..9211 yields 0.01 mag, 2.34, 2.38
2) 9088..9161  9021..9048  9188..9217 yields -0.09 mag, 2.3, 2.34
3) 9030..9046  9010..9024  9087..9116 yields 0.07 mag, 2.33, 2.77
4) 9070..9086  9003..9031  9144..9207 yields -0.14 mag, 2.3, 2.36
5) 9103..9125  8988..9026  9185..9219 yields -0.11 mag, 2.3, 2.33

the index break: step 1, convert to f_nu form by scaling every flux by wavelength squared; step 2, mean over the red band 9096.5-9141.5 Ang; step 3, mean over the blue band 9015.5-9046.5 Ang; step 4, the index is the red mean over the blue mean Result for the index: 1.1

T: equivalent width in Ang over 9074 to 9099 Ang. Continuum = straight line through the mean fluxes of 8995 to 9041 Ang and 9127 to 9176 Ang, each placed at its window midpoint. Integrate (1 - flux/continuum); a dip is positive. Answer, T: -4.7 Ang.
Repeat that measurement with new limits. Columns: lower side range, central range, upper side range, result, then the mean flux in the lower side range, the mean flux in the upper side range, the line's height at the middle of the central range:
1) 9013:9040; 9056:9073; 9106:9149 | -0.6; 2.33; 2.43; 2.37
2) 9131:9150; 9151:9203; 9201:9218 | -0.1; 2.39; 2.32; 2.36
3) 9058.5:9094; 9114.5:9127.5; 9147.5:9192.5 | 1.1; 2.62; 2.36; 2.5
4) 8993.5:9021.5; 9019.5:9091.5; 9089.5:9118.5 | 2.2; 2.3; 2.75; 2.52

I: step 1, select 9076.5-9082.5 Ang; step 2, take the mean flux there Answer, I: 2.63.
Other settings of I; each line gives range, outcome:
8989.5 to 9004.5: 2.3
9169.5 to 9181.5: 2.27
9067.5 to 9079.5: 2.53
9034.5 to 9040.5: 2.25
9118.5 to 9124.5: 2.21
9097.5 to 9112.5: 2.77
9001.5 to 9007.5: 2.11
